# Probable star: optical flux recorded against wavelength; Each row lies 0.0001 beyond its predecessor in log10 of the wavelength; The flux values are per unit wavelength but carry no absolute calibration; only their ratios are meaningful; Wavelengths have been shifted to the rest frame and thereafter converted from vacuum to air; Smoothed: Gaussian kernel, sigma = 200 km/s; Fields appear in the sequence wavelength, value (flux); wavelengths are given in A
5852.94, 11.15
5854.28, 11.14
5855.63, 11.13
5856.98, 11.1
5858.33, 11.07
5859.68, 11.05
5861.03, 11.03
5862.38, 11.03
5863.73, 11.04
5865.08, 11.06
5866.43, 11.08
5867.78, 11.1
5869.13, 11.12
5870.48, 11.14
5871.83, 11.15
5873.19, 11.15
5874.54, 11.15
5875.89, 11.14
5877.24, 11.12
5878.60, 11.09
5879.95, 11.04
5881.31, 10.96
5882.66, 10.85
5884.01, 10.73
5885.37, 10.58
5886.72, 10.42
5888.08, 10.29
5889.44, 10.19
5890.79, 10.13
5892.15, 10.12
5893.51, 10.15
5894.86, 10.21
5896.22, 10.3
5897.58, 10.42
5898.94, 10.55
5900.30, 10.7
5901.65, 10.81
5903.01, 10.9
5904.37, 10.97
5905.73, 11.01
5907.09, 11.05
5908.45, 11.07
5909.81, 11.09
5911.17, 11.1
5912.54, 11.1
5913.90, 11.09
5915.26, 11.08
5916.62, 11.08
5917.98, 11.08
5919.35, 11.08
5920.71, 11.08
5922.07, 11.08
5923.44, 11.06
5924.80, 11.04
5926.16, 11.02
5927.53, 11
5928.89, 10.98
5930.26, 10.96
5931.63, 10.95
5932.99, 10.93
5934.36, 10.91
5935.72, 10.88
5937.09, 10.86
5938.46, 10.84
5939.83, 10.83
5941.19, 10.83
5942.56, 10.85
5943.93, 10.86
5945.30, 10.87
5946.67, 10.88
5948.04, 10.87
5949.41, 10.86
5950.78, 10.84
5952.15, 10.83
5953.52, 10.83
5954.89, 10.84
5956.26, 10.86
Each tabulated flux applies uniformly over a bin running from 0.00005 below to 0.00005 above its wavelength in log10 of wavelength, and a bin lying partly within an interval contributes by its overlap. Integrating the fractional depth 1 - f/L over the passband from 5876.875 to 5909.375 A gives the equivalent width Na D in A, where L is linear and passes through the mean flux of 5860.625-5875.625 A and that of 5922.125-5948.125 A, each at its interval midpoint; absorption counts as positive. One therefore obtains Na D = 1.1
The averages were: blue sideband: 11.1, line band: 10.7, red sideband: 10.9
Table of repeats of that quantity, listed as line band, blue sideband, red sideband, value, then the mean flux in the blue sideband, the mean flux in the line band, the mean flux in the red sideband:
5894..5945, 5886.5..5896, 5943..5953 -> -1.8 A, 10.2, 10.9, 10.9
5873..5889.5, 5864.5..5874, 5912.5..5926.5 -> 0.4 A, 11.1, 10.8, 11.1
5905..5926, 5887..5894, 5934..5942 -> -1.1 A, 10.2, 11.1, 10.9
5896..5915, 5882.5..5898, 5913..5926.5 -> -0.3 A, 10.3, 10.9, 11.1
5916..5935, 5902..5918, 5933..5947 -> -0.1 A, 11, 11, 10.9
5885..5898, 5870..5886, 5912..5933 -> 0.9 A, 11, 10.3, 11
